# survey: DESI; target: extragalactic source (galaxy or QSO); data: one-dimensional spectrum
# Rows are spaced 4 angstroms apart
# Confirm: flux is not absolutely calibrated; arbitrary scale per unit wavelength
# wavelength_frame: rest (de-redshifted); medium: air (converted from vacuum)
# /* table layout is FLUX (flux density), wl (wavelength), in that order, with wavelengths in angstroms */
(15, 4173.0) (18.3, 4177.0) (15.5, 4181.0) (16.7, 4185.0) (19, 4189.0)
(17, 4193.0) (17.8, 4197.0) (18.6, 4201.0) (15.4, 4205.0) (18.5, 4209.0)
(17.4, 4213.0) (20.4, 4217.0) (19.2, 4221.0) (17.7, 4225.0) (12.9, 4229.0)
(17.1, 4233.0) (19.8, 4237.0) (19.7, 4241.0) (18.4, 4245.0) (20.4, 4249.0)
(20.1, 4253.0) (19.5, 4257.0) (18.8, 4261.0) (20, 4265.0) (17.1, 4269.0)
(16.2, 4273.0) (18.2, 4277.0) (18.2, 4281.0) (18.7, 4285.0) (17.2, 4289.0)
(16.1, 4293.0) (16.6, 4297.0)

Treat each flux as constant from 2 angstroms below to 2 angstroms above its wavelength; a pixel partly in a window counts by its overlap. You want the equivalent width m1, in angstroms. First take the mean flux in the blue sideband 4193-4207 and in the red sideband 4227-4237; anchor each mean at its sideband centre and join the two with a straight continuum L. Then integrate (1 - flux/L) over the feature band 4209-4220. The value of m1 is -1.5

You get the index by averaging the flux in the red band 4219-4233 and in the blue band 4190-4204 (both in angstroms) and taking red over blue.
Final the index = 0.9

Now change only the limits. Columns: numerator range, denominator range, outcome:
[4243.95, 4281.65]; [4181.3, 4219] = 1.05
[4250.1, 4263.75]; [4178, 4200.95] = 1.13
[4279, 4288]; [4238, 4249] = 0.95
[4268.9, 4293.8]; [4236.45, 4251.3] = 0.89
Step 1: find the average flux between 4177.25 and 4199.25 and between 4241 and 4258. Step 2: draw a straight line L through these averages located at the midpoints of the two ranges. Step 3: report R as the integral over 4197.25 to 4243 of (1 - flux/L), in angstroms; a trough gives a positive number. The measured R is 1.5 angstroms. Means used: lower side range 17.3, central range 17.9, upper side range 19.6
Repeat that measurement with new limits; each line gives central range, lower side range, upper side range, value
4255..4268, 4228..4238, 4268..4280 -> -1.7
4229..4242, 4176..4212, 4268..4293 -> -0.3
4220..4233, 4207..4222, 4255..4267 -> 1.7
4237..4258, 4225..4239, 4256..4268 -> -1.9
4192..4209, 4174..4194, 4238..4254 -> 0.5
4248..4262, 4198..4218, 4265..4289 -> -1.4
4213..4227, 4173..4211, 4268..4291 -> -1.2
